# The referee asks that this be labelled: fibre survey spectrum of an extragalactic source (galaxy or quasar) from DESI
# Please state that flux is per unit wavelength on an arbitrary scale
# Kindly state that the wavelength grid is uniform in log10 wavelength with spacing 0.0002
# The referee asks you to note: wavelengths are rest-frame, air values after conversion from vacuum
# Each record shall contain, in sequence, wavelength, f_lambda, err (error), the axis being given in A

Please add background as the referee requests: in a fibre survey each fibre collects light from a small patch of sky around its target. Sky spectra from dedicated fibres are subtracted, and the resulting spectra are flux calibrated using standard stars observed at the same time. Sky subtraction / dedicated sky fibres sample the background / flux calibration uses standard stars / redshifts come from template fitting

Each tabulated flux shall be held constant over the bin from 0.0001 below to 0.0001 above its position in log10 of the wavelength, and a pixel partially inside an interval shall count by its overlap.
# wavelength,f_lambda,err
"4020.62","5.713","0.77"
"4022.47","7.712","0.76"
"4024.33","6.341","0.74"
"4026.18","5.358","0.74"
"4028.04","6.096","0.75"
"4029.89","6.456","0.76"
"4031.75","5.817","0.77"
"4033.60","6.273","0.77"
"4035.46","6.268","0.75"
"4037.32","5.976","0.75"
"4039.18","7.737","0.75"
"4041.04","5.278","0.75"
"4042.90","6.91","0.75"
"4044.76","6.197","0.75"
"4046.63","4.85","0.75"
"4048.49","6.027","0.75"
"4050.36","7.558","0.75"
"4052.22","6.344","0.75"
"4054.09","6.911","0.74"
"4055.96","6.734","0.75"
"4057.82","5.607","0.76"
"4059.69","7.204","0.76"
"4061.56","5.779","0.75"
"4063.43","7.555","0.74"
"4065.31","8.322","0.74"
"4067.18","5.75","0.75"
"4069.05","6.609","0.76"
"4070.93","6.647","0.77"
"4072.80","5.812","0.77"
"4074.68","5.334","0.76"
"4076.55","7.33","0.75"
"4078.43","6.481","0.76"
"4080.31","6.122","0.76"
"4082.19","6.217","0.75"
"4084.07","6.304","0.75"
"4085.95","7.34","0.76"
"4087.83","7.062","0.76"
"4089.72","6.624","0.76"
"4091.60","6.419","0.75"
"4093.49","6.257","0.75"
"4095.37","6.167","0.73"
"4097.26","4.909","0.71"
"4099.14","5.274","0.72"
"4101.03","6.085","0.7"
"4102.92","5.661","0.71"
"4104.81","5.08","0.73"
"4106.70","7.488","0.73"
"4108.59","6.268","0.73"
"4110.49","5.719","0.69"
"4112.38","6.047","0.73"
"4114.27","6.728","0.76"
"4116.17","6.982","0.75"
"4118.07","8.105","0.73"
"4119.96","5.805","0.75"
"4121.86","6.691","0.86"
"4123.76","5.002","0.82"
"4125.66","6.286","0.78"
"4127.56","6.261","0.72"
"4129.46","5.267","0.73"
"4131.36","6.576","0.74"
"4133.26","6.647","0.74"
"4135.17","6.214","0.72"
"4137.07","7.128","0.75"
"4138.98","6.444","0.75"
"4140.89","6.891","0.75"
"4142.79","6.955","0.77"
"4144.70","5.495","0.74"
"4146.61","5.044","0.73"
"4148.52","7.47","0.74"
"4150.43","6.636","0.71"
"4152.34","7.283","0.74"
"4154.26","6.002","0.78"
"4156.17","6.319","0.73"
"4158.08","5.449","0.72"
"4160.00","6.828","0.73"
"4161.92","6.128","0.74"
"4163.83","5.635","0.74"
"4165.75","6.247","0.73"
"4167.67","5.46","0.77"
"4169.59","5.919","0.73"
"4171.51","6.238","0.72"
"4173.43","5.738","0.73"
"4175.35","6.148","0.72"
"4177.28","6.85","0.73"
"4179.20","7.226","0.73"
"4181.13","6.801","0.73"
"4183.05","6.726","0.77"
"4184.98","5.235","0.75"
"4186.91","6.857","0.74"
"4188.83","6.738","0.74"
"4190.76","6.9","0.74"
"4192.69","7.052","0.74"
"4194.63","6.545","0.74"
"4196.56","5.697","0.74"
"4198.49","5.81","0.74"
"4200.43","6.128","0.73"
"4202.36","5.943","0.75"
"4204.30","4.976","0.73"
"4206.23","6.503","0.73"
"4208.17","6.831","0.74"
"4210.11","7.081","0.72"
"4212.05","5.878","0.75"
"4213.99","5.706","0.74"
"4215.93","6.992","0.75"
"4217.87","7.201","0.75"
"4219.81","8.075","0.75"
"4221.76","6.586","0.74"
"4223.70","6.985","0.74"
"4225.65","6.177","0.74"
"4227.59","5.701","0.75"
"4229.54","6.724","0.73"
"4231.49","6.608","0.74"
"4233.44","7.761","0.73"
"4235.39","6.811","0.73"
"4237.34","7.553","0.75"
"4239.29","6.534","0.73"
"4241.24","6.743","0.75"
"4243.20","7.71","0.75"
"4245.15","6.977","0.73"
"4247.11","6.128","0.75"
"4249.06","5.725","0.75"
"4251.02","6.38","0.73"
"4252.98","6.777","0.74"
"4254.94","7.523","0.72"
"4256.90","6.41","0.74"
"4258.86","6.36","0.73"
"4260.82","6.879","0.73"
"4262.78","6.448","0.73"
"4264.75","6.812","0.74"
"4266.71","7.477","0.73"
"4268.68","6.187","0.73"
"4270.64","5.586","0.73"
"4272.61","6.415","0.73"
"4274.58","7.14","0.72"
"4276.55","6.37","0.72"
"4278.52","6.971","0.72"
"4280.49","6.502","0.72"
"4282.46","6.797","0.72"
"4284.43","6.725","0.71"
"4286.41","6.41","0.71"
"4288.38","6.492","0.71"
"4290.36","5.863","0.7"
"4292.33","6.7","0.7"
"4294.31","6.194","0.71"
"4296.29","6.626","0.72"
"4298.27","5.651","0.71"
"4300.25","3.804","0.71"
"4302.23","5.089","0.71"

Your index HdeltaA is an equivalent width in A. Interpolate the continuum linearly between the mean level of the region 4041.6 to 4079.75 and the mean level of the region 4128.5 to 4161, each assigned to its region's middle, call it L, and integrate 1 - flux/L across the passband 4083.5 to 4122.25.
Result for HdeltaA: 0.6 A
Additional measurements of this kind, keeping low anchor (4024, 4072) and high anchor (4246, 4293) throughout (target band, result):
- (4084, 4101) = 0.5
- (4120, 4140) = 0.7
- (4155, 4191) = 1.2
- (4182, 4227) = 0.3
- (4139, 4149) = 0.2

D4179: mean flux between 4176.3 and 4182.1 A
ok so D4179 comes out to 6.95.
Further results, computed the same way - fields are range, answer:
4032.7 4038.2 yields 6.17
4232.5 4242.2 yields 7.08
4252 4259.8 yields 6.77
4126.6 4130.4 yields 5.77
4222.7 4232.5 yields 6.44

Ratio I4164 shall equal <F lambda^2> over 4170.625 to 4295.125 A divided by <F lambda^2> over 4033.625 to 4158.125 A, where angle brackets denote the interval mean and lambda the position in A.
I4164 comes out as 1.1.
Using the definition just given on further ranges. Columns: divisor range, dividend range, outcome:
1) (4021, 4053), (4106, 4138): 1.06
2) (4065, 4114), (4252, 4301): 1.13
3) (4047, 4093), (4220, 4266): 1.12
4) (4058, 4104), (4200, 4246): 1.12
